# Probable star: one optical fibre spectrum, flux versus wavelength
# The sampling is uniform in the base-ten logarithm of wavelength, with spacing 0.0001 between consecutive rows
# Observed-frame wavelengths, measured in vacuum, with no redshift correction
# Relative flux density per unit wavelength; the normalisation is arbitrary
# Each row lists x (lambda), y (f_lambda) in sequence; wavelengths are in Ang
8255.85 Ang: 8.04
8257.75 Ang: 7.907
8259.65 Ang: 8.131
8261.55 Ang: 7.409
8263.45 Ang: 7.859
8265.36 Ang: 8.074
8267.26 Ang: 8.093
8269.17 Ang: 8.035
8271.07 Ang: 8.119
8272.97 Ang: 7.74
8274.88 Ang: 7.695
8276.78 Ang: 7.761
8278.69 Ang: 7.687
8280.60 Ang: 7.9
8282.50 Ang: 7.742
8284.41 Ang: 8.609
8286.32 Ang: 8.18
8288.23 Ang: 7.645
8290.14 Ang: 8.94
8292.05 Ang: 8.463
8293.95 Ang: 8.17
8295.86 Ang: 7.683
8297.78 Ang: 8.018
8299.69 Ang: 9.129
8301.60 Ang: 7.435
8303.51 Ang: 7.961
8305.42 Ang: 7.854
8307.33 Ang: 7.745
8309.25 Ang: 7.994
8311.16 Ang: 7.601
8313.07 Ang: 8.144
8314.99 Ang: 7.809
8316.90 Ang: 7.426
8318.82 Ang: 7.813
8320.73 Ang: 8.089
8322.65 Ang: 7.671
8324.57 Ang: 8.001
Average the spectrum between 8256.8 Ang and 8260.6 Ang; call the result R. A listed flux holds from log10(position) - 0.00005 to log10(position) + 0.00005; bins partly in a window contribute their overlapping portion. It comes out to 8.03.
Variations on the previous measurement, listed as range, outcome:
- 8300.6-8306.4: 7.77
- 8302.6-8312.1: 7.83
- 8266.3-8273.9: 8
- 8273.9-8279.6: 7.71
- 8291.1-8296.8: 8.12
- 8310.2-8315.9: 7.85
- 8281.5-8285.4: 8.18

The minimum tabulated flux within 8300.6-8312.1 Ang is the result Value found 7.435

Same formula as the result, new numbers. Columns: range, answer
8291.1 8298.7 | 7.683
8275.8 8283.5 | 7.687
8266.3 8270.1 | 8.035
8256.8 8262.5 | 7.409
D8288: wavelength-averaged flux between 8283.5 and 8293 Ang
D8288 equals 8.36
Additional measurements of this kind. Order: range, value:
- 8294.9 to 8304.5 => 8.04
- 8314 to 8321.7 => 7.78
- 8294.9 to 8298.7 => 7.83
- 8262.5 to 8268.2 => 8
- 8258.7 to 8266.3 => 7.87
